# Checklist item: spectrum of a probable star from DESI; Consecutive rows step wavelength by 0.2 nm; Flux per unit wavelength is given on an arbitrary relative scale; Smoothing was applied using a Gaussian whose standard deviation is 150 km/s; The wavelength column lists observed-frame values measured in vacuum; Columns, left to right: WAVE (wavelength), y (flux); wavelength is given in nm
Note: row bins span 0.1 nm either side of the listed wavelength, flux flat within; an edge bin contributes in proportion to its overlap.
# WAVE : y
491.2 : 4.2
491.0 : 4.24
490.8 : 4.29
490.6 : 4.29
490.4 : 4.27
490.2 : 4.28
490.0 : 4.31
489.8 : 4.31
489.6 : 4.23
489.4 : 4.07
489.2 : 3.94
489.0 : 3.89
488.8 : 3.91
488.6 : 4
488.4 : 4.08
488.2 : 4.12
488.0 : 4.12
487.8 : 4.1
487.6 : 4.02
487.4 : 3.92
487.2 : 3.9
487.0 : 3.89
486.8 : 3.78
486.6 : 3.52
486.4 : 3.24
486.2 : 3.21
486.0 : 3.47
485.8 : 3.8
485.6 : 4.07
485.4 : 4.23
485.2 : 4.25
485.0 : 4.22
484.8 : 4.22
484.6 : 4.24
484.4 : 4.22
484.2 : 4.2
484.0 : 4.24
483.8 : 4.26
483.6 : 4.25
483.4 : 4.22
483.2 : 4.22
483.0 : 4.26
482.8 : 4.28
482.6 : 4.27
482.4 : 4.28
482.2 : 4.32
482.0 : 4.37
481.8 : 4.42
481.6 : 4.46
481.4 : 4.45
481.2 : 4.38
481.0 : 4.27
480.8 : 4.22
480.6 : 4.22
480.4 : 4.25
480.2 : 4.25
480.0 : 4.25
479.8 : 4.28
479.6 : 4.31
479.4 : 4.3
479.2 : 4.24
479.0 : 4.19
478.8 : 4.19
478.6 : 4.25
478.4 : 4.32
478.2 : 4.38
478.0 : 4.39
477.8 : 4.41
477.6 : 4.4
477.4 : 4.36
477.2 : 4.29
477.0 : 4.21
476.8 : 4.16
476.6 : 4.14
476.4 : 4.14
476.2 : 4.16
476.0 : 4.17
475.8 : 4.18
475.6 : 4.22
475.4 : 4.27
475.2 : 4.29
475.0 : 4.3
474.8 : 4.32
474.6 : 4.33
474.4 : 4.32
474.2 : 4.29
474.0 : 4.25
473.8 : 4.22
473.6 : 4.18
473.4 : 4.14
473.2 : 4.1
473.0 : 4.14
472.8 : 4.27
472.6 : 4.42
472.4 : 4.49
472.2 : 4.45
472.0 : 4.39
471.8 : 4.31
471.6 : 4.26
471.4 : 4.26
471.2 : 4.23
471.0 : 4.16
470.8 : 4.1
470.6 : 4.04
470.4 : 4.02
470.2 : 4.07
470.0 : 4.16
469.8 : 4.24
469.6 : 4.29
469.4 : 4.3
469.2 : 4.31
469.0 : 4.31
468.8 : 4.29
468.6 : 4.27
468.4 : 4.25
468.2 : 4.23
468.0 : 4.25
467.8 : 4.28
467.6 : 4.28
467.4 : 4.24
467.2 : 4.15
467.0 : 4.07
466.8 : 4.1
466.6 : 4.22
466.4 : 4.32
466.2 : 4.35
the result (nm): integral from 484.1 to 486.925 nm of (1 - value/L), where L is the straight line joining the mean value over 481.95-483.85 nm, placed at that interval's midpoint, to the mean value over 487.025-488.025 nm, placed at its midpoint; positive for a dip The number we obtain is 0.146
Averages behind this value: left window 4.27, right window 3.99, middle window 3.9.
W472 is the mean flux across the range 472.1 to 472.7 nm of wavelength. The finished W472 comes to 4.45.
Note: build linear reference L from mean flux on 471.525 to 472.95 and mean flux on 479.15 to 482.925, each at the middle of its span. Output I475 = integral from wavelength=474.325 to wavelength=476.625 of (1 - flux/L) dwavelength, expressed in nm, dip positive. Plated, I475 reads 0.055 nm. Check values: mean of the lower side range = 4.36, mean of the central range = 4.24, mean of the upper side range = 4.31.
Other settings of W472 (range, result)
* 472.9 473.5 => 4.13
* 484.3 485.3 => 4.23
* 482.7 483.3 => 4.25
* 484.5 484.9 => 4.23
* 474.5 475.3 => 4.31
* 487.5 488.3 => 4.09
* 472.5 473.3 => 4.23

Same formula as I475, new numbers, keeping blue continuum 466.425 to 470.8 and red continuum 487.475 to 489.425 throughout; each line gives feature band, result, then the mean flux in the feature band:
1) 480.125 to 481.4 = -0.058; 4.28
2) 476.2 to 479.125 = -0.104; 4.27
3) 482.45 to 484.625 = -0.093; 4.24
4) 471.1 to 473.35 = -0.067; 4.3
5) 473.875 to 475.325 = -0.051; 4.3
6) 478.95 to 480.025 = -0.042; 4.27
